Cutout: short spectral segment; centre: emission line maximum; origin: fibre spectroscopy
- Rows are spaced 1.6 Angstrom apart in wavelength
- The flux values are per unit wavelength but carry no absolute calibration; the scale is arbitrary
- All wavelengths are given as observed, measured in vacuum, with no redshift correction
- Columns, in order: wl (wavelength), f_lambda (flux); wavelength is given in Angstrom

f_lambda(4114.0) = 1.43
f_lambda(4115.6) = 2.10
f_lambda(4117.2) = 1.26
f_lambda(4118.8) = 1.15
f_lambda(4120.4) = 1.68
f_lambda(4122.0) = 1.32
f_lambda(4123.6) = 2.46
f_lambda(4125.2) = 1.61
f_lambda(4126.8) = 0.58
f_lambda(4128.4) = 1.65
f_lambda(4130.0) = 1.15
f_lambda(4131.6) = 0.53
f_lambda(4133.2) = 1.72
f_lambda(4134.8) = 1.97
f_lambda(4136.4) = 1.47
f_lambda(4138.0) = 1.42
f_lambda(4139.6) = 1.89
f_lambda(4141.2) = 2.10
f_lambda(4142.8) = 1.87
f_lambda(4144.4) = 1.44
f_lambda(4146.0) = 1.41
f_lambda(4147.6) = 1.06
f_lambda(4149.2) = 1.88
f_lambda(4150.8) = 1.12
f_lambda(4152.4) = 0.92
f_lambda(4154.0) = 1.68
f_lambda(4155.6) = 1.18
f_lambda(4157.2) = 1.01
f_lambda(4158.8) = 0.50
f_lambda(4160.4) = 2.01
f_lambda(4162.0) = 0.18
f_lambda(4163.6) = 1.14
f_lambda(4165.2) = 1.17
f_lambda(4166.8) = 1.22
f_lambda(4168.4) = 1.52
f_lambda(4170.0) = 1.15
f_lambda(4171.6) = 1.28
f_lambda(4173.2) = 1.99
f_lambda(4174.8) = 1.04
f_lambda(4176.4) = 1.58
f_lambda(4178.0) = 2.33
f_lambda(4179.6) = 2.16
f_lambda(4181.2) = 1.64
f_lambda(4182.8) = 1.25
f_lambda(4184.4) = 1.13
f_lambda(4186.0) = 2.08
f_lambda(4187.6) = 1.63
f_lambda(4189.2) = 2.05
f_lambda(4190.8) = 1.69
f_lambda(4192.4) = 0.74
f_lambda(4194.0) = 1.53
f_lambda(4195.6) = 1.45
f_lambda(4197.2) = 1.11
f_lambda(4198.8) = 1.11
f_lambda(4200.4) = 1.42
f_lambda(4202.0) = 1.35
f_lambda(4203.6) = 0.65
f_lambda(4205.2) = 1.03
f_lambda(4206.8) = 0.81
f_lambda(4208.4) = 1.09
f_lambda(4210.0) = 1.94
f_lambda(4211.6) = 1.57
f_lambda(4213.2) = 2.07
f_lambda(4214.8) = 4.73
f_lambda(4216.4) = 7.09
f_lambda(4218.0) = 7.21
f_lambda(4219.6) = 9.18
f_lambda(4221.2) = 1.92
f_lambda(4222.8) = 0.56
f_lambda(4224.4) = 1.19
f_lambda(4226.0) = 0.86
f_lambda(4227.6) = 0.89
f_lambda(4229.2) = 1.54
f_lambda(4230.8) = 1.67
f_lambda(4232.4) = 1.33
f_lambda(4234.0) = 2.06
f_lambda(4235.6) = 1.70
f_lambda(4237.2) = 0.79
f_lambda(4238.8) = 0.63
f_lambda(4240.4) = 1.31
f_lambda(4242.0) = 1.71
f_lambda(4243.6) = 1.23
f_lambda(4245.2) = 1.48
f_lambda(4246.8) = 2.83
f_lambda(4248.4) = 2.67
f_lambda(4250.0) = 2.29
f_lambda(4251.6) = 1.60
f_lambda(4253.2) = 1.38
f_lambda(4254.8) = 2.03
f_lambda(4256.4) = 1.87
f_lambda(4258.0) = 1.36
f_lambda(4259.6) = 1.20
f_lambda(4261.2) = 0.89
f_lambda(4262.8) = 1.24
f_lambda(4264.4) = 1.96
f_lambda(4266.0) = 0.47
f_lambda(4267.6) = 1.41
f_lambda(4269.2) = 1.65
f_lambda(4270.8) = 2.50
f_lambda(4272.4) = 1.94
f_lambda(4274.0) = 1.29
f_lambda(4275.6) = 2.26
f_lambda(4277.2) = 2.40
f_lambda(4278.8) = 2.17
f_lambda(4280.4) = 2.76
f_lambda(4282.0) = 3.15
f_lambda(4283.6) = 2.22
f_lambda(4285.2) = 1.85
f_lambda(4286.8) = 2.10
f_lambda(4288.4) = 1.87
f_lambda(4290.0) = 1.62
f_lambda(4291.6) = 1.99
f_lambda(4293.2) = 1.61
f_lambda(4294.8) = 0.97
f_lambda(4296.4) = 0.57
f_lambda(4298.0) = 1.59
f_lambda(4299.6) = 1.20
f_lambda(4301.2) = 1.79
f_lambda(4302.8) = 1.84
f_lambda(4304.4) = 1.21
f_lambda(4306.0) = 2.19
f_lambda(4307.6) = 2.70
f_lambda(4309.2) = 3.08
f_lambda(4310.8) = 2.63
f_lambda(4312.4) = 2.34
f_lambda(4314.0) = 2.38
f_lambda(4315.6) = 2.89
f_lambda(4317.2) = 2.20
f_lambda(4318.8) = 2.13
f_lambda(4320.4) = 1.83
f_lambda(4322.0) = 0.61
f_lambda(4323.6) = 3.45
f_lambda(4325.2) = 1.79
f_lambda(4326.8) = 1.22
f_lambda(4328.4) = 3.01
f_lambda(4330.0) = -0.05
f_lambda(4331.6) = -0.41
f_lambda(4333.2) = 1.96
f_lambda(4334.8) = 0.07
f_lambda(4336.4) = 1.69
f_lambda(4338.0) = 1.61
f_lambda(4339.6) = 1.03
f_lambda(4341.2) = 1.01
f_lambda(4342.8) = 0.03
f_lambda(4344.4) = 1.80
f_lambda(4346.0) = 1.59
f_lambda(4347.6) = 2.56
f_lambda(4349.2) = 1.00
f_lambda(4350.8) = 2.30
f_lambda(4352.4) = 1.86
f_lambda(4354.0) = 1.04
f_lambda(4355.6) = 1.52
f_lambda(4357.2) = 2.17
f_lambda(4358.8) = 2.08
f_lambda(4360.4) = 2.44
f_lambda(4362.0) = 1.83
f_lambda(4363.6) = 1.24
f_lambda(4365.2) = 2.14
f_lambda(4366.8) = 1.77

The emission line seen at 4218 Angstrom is [O II] 3727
